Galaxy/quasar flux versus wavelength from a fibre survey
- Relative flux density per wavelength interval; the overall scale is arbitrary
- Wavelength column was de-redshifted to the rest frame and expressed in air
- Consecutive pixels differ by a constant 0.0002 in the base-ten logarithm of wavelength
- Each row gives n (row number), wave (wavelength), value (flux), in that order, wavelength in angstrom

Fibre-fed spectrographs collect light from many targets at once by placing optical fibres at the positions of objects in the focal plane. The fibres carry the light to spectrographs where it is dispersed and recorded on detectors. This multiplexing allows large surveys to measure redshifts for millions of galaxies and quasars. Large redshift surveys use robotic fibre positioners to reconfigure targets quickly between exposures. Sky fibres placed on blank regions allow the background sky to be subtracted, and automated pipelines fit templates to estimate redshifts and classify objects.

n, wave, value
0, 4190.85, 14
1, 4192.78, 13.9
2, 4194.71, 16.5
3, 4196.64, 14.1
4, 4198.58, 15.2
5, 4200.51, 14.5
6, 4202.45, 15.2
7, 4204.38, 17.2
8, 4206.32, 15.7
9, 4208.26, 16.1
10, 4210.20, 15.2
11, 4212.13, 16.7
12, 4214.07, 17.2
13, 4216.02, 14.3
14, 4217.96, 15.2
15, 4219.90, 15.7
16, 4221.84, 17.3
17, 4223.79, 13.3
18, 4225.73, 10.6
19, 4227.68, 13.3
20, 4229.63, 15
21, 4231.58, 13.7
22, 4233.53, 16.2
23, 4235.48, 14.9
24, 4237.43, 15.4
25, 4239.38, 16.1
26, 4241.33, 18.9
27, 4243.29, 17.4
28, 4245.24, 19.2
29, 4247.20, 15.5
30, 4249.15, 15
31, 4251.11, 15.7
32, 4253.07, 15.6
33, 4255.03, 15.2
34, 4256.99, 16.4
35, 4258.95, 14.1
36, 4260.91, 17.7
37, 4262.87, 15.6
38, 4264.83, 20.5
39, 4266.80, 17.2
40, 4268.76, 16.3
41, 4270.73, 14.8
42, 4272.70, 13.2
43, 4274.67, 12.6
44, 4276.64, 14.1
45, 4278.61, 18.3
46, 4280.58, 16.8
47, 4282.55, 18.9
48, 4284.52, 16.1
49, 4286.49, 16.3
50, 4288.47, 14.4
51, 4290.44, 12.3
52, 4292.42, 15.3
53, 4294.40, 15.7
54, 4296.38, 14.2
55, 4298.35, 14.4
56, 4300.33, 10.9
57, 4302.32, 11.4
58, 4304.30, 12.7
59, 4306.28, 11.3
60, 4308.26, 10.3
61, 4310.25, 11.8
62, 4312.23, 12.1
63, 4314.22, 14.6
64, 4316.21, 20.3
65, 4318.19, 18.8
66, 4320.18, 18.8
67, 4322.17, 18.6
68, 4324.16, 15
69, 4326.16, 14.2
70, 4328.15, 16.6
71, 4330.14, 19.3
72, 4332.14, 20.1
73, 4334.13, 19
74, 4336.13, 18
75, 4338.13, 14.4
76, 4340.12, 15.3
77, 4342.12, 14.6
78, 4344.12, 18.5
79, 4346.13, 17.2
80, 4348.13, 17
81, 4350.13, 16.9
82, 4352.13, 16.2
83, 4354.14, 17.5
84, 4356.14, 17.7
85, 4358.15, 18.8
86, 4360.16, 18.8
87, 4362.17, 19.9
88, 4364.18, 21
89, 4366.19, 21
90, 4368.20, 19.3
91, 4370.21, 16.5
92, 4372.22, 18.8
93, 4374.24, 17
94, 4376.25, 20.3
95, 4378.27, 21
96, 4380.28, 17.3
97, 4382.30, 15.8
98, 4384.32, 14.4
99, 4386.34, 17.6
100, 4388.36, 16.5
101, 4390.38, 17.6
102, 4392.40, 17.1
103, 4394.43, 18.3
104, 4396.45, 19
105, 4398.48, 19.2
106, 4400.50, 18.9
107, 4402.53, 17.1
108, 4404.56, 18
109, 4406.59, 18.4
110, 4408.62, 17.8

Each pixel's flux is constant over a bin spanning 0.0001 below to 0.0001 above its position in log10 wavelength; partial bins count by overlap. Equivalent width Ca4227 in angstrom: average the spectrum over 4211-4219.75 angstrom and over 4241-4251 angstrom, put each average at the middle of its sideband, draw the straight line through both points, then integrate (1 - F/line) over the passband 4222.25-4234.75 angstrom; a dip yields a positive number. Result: 1.9 angstrom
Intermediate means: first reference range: 15.8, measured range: 13.9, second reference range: 17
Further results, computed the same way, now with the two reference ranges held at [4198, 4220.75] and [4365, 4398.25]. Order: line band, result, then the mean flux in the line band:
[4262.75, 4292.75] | 1.4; 15.8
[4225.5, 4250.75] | 0.7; 15.6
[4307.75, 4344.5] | 1.9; 16.4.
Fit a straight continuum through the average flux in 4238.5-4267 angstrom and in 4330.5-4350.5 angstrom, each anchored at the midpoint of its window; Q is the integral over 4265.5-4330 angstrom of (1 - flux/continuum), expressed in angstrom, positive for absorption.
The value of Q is 7.2 angstrom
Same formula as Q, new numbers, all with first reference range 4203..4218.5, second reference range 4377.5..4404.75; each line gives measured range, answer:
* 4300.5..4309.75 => 3.0 angstrom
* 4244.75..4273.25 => 0.5 angstrom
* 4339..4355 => 0.6 angstrom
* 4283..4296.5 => 1.3 angstrom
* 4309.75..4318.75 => 0.7 angstrom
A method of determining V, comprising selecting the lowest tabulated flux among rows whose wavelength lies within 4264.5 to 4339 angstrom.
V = 10.3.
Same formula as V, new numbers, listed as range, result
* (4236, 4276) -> 12.6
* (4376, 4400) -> 14.4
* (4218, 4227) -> 10.6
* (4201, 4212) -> 15.2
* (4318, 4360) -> 14.2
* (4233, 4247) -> 14.9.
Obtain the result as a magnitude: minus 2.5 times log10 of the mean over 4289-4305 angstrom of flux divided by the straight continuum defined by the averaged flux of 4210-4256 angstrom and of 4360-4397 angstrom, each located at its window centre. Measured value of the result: 0.24 mag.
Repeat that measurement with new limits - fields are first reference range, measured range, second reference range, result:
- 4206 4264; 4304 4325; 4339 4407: 0.13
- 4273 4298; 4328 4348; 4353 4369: 0.04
